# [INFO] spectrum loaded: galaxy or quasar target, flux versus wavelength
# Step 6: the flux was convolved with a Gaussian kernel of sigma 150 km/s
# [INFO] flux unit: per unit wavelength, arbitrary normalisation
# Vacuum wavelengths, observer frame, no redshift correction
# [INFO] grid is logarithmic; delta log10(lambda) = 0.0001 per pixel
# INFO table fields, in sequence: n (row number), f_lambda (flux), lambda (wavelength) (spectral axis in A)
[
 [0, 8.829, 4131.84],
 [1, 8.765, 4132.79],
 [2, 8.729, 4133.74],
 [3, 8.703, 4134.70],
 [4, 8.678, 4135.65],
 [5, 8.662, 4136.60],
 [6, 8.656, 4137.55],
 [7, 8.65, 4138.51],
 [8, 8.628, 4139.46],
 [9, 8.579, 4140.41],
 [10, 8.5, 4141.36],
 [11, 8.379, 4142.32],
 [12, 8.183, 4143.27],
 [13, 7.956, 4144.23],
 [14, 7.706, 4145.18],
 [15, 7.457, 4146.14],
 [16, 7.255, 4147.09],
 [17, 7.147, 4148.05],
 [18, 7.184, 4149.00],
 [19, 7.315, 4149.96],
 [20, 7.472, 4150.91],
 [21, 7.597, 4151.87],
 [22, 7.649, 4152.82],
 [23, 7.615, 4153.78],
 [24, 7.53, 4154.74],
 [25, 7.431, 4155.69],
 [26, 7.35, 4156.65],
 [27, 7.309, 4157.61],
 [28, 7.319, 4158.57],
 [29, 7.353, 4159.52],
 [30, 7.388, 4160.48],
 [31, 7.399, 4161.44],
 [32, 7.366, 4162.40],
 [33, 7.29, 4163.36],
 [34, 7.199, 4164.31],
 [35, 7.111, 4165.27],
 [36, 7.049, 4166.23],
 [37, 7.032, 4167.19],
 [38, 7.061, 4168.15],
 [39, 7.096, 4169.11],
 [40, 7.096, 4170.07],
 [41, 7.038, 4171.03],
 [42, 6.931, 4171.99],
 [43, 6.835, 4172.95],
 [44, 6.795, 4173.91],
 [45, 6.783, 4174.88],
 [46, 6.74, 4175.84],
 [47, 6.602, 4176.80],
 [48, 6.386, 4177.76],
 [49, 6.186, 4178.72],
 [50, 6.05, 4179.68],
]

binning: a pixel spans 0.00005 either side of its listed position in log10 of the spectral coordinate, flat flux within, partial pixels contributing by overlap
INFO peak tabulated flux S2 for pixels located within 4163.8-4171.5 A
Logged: 7.199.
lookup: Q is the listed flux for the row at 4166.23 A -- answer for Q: 7.049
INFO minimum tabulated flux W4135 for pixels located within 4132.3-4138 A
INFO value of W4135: 8.656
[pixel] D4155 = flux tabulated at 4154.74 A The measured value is 7.53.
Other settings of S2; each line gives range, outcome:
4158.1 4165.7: 7.399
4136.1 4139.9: 8.662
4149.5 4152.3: 7.597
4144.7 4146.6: 7.706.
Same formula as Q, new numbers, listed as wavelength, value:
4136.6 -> 8.662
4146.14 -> 7.457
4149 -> 7.184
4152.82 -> 7.649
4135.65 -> 8.678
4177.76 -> 6.386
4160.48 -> 7.388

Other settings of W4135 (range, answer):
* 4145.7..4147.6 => 7.255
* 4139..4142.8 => 8.379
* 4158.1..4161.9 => 7.319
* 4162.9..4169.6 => 7.032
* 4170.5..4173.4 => 6.835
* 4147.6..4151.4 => 7.147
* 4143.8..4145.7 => 7.706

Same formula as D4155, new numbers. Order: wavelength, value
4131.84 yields 8.829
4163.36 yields 7.29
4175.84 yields 6.74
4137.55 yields 8.656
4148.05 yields 7.147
